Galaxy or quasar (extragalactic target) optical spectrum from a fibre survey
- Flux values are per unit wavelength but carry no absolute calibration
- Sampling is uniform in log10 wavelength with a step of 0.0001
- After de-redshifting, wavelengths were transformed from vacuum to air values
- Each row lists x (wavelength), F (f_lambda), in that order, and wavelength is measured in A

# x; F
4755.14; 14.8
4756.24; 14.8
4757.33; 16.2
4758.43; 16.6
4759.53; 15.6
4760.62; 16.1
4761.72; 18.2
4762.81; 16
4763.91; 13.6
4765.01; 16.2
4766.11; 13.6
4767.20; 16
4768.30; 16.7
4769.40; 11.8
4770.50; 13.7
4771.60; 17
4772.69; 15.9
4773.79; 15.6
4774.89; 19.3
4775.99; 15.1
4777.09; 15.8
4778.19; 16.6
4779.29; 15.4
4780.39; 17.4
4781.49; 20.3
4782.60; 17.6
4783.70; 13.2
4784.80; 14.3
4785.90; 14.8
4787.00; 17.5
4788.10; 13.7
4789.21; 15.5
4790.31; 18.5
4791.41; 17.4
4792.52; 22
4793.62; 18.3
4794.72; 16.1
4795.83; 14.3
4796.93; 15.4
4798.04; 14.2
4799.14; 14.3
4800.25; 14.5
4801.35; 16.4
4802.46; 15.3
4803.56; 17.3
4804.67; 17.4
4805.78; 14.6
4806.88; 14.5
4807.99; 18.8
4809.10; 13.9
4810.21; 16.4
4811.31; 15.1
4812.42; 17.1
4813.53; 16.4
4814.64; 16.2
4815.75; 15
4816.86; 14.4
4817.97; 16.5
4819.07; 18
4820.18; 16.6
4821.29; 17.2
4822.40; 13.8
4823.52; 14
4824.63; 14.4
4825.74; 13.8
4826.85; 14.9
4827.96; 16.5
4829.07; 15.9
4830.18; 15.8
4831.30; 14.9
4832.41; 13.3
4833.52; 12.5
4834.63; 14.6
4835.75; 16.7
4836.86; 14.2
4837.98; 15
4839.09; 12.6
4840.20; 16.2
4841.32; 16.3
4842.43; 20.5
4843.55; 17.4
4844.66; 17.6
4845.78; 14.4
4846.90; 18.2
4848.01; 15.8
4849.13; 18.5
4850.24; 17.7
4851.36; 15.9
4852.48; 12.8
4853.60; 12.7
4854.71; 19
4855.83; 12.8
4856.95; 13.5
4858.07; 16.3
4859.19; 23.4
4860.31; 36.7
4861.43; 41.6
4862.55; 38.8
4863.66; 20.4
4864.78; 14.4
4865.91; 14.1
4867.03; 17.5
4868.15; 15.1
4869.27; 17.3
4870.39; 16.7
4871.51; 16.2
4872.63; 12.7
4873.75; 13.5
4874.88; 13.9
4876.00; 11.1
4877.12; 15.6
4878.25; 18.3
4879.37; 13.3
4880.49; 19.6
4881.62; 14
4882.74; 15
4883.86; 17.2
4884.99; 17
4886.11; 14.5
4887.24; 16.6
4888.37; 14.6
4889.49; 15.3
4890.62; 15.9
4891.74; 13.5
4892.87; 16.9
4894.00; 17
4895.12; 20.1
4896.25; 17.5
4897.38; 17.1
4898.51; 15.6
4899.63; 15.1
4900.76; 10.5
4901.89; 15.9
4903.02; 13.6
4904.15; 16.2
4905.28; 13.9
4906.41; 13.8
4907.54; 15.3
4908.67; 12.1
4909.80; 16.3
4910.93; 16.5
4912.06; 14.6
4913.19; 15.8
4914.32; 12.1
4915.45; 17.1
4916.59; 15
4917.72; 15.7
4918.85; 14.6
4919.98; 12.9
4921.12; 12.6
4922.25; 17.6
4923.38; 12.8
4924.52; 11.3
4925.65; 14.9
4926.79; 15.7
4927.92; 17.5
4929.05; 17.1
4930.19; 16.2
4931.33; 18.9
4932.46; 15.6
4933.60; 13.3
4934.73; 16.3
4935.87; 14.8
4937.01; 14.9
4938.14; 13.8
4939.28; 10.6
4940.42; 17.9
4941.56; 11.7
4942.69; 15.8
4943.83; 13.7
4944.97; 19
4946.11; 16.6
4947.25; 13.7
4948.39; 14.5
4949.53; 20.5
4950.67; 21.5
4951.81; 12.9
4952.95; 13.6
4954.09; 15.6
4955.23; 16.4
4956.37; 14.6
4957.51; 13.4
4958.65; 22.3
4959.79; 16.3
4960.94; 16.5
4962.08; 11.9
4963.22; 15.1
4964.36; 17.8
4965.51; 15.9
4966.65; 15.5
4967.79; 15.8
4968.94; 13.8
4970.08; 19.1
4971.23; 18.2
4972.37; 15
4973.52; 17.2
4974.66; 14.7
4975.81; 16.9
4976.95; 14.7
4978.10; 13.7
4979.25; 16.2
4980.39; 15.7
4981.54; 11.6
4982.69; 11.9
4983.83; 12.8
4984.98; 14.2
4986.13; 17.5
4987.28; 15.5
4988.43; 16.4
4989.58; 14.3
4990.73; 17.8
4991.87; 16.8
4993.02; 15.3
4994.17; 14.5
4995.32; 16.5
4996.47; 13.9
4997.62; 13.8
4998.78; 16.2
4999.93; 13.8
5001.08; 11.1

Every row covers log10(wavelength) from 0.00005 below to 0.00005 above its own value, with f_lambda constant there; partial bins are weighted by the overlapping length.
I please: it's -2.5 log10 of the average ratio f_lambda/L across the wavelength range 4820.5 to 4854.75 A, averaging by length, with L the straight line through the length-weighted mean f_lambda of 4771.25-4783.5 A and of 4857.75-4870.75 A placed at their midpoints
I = 0.33 mag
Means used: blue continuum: 16.8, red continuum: 22.9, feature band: 15.5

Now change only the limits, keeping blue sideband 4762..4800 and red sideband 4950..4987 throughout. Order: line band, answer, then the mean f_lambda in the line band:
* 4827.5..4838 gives 0.07 mag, 14.9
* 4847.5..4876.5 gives -0.17 mag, 18.4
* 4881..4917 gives 0.03 mag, 15.4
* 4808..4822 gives -0.02 mag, 16.2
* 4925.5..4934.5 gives -0.04 mag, 16.2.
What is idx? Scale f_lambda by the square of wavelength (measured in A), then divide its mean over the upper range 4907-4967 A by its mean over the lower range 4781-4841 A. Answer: 1.0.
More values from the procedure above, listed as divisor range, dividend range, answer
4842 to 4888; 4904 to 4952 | 0.88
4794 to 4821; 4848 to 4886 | 1.16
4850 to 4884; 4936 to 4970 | 0.90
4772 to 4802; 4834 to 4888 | 1.10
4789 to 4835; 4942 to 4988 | 1.06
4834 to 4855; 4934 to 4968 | 1.02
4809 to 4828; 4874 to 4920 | 1.01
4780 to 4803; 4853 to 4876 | 1.21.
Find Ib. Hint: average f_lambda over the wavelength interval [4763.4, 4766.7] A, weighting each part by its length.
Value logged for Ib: 14.5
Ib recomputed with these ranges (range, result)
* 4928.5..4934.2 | 16.2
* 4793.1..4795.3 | 17.1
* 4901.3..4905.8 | 14.9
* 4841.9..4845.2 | 18.5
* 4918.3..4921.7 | 13.4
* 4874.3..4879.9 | 14.4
